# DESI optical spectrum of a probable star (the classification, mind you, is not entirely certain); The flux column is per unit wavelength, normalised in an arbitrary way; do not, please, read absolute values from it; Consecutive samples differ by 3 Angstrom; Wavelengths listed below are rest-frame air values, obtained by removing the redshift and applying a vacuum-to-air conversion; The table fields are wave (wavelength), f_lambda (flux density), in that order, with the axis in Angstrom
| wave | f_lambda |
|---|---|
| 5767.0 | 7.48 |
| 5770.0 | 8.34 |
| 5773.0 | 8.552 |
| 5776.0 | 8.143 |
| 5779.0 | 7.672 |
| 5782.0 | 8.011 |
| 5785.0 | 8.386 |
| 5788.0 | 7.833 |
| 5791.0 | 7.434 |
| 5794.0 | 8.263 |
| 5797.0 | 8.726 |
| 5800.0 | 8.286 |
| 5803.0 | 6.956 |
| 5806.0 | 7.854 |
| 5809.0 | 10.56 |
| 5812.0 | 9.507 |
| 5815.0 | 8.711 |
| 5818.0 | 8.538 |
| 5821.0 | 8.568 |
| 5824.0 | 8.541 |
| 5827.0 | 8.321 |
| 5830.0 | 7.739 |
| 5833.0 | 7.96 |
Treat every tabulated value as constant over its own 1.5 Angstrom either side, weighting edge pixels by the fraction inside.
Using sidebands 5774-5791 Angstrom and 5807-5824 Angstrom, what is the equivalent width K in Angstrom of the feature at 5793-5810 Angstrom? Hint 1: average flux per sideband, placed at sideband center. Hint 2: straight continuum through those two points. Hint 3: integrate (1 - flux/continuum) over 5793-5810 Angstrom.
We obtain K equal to 0.46 Angstrom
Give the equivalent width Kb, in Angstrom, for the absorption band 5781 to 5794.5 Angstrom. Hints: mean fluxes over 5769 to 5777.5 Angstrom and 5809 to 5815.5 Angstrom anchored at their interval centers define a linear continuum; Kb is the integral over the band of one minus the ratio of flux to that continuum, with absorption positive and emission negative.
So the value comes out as 1.2 Angstrom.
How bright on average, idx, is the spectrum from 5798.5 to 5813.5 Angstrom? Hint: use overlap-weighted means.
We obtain 8.63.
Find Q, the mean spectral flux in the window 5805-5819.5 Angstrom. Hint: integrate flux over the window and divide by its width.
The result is 9.07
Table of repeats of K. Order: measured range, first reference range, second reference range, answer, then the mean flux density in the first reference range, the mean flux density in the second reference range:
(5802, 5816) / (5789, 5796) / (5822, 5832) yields -1.3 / 7.91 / 8.21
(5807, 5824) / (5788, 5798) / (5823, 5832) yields -2.0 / 8.07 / 8.17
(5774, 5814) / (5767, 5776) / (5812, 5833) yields 0.2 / 8.23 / 8.45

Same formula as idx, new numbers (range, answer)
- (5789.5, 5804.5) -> 7.93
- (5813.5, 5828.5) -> 8.54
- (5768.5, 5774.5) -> 8.45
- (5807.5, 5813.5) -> 10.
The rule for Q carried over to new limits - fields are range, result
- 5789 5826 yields 8.48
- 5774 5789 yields 8.03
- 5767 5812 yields 8.23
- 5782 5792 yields 7.93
